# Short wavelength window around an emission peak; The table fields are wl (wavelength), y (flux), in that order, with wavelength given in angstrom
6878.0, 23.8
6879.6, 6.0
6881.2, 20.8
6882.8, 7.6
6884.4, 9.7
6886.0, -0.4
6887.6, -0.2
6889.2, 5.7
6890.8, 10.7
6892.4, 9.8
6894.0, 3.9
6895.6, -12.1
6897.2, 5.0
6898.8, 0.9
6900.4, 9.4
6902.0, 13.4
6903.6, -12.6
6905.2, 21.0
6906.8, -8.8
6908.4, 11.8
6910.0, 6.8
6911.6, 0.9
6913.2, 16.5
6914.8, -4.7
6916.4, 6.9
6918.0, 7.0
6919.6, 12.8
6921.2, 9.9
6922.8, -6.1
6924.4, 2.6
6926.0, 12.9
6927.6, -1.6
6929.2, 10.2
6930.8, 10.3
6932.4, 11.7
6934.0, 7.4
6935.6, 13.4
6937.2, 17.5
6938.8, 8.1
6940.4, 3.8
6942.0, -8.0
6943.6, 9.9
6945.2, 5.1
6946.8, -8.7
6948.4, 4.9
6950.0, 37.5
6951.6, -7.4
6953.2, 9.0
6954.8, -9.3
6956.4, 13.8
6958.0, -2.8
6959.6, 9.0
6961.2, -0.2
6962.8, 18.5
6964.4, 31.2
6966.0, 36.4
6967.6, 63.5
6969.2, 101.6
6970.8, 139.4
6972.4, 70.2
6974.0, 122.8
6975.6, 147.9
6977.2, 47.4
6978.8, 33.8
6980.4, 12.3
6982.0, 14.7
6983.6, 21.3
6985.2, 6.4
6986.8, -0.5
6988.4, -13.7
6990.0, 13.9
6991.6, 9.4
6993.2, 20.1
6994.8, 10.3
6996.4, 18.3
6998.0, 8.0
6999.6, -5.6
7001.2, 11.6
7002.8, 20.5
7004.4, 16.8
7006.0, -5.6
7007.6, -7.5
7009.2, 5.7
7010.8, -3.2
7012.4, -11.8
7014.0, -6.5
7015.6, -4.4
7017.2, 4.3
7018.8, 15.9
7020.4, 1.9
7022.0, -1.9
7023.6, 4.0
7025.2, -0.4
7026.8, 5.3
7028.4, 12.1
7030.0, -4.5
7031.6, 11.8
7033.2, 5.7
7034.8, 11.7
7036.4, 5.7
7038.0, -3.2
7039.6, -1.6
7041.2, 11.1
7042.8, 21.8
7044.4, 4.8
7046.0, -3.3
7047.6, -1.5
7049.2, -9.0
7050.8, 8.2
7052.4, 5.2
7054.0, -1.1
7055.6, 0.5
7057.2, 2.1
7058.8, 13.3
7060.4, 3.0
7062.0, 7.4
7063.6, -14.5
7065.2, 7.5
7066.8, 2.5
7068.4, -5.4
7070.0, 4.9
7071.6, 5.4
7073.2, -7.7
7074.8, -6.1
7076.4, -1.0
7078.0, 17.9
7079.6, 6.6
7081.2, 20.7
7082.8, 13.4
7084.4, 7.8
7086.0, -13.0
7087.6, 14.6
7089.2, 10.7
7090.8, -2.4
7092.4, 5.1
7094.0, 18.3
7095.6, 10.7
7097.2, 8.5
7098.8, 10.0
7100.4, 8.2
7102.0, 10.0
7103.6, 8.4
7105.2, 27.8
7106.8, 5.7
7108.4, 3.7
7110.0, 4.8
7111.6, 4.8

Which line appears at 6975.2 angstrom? [O II] 3727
